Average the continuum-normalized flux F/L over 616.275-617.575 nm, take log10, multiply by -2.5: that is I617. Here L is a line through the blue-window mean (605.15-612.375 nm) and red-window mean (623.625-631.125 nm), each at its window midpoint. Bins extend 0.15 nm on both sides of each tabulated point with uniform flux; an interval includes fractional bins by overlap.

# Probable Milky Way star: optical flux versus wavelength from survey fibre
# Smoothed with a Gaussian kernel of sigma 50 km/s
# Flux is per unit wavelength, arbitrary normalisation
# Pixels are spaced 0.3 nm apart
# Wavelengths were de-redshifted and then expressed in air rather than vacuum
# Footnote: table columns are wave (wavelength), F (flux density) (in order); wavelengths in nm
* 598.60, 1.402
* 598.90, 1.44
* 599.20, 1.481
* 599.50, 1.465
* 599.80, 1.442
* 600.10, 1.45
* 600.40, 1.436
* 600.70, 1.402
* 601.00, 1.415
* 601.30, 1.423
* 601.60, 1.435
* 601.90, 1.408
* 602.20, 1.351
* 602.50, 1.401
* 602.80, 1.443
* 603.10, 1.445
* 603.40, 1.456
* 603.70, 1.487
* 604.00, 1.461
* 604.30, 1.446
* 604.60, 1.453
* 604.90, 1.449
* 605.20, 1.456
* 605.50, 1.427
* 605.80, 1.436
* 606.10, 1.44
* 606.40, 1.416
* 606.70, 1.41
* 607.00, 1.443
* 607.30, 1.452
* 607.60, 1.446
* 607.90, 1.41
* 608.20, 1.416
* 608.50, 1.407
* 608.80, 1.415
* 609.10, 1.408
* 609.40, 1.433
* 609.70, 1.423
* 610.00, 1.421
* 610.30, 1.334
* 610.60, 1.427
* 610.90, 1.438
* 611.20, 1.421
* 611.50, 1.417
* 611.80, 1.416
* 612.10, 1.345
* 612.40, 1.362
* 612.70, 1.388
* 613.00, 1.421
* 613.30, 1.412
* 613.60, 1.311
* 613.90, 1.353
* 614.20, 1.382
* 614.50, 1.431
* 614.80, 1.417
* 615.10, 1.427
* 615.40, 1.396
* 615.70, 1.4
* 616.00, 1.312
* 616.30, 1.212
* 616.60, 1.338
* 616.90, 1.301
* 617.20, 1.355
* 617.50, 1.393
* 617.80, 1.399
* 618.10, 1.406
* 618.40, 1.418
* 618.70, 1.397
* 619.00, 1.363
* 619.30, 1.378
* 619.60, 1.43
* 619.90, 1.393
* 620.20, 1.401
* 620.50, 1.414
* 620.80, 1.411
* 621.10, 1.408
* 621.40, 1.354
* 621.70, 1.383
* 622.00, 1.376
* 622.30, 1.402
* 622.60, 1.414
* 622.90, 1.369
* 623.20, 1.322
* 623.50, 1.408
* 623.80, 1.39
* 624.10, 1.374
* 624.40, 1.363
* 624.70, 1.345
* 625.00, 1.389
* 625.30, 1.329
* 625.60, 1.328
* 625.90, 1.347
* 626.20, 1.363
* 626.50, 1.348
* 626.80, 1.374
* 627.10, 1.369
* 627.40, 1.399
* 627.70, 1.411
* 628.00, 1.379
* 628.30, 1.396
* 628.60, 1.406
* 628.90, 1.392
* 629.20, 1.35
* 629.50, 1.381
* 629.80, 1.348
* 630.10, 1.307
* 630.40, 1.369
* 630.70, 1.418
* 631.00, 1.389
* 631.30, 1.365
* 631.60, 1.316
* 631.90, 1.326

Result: 0.06 mag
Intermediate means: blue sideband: 1.42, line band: 1.33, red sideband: 1.37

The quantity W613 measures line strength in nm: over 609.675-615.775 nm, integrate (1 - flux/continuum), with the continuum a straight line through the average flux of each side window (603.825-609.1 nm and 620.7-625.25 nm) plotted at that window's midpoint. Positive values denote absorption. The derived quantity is 0.07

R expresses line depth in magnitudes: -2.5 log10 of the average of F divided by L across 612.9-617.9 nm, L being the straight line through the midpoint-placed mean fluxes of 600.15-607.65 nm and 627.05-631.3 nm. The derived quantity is 0.03 mag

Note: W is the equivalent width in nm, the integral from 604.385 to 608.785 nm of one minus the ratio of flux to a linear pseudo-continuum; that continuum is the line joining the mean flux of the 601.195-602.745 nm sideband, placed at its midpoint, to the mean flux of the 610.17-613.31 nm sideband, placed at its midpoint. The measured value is -0.10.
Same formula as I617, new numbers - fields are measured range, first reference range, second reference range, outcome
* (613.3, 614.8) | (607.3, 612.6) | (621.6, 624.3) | 0.02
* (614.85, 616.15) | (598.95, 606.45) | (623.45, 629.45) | 0.01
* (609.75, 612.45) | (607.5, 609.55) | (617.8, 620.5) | 0.01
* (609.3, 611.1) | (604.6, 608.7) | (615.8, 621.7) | 0.00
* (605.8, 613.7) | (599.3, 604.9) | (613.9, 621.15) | 0.00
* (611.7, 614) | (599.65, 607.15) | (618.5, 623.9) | 0.03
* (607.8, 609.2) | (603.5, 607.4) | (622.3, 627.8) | 0.02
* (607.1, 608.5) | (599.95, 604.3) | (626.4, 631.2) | -0.01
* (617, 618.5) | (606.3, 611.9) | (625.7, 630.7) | 0.01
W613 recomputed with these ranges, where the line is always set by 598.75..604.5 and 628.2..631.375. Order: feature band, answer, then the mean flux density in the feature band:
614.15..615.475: -0.01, 1.41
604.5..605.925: -0.02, 1.44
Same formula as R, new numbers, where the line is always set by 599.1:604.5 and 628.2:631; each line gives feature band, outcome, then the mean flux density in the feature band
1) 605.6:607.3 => -0.004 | 1.43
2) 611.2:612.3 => 0.014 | 1.4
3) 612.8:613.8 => 0.023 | 1.38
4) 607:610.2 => -0.001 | 1.42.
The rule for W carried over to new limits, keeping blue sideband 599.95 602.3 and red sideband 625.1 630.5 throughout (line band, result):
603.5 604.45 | -0.036 nm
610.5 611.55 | -0.022 nm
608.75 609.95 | -0.016 nm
